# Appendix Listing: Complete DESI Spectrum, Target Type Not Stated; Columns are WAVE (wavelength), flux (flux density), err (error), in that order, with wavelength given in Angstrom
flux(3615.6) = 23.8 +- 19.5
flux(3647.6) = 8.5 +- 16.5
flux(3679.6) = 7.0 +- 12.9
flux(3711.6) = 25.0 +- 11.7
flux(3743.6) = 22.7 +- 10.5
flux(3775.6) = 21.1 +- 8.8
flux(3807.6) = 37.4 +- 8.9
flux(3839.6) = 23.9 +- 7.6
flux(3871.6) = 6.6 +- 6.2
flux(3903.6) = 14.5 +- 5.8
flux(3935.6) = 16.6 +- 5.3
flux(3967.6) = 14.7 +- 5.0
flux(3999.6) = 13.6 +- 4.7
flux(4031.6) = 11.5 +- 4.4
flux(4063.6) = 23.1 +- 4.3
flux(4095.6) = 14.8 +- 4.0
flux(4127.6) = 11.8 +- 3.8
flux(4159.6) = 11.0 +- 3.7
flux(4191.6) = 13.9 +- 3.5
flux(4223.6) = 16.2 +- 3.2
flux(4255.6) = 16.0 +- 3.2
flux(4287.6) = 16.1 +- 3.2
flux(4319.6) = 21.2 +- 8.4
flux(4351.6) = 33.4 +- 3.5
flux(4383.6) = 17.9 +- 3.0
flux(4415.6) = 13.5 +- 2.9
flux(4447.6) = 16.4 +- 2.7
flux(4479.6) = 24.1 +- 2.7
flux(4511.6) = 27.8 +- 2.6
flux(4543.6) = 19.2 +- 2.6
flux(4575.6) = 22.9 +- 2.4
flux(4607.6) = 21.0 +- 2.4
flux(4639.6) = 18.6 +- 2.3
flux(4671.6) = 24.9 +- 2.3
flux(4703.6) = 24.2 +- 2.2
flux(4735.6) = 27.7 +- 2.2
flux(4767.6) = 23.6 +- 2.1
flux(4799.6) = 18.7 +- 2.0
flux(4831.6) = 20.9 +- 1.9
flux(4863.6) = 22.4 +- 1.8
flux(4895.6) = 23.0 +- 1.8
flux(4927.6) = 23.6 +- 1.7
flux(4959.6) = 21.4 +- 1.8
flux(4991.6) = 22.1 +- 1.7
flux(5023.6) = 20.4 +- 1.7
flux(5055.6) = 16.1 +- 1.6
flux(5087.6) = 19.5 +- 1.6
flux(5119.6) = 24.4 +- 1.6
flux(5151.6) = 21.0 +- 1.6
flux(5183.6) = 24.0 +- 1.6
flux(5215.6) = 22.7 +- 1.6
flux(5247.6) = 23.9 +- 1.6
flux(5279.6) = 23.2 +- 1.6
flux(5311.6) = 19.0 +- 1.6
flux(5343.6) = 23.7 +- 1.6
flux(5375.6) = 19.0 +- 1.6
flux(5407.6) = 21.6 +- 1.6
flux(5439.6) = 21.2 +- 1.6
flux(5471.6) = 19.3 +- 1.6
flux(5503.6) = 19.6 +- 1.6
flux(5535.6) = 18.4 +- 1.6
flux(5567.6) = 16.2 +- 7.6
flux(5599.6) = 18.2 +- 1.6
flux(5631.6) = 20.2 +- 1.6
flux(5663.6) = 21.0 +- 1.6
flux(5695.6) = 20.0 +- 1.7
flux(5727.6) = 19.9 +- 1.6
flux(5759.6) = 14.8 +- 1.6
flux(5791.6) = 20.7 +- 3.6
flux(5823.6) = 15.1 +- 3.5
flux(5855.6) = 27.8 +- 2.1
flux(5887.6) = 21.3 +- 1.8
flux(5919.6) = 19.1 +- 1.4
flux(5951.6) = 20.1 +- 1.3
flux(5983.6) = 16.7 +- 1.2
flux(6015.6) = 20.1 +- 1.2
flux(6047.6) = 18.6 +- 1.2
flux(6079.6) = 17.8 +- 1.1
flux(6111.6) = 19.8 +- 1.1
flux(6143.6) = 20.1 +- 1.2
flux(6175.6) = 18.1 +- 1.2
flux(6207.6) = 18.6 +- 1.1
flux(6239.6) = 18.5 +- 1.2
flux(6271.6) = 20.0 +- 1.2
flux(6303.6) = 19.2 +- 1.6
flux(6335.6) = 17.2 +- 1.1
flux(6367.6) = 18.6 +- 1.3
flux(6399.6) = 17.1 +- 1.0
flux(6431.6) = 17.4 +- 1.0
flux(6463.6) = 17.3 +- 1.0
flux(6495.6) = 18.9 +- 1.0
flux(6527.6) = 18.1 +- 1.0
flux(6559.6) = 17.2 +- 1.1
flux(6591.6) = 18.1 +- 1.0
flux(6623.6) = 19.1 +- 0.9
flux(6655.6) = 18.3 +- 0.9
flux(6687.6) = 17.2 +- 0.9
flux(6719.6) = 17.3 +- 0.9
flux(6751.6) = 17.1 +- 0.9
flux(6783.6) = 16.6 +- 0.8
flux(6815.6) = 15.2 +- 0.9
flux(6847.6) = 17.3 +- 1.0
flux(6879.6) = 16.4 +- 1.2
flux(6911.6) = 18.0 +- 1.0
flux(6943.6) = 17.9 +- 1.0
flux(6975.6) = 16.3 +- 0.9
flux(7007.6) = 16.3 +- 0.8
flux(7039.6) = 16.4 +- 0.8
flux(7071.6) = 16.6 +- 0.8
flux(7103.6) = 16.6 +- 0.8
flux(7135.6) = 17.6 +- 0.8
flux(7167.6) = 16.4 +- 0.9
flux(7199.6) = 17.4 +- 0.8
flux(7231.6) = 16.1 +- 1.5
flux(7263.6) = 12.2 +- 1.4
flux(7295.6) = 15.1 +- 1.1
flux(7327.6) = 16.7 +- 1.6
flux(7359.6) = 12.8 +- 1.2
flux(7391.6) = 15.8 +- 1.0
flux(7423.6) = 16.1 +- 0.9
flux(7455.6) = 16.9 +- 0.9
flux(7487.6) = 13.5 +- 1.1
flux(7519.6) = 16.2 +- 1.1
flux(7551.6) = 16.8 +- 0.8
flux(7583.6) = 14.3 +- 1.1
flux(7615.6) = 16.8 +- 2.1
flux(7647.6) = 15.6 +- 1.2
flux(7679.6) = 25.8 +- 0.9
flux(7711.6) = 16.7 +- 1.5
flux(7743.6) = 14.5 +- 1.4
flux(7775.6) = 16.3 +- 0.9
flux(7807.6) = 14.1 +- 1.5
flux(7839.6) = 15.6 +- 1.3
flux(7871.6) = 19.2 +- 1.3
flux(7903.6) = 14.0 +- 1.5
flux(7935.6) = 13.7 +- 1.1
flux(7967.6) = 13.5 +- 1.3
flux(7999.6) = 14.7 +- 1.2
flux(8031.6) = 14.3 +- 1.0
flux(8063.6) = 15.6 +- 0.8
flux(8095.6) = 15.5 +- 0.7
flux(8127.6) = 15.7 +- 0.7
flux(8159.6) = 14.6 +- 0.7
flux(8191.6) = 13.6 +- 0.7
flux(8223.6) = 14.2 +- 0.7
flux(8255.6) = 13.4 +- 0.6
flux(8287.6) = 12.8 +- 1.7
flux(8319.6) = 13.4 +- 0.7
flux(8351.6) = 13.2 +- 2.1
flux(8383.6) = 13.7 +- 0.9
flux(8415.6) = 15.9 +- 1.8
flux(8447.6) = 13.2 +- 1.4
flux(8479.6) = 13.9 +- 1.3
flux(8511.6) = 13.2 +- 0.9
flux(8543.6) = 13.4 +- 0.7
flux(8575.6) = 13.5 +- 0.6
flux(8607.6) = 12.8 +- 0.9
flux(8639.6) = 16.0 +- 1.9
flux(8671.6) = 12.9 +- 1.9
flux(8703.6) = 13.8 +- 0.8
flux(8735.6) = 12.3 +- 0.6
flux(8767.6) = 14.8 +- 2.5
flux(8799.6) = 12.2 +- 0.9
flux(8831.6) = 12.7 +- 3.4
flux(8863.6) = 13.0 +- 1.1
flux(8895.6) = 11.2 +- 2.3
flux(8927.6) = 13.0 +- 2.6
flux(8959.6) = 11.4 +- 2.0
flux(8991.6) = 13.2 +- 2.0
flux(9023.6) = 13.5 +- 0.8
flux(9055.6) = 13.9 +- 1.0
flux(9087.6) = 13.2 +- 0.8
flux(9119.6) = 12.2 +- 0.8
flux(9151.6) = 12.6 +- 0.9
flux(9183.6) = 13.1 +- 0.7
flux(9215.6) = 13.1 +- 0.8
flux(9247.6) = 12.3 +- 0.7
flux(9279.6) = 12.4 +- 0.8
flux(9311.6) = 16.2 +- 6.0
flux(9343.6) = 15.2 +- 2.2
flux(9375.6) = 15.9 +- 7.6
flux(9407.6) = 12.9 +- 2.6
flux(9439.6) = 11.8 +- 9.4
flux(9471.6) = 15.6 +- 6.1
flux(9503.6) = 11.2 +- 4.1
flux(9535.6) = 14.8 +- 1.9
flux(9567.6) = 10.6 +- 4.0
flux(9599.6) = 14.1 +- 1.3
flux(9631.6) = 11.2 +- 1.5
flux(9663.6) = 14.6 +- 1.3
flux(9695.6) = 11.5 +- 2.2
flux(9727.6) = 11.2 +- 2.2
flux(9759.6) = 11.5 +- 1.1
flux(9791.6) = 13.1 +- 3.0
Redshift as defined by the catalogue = 0.17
